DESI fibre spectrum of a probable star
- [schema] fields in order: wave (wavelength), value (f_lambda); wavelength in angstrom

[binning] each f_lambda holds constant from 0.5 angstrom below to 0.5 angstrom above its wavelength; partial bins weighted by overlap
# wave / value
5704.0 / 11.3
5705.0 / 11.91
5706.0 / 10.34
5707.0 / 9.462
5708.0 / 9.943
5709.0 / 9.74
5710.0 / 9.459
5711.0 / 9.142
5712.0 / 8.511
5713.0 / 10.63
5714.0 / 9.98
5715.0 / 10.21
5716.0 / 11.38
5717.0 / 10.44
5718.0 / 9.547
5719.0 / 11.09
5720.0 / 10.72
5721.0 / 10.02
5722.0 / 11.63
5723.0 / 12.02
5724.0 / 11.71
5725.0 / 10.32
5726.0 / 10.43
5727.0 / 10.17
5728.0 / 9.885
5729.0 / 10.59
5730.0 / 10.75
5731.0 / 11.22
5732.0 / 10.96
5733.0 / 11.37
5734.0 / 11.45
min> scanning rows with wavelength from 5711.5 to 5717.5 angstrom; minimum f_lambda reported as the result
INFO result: 8.511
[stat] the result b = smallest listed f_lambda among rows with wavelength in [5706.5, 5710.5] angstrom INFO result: 9.459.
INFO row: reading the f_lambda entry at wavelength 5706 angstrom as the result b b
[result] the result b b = 10.34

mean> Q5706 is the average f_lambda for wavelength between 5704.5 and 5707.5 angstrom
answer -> 10.6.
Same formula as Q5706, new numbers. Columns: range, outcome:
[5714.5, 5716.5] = 10.8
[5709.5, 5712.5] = 9.04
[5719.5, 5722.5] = 10.8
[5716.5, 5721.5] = 10.4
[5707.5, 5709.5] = 9.84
